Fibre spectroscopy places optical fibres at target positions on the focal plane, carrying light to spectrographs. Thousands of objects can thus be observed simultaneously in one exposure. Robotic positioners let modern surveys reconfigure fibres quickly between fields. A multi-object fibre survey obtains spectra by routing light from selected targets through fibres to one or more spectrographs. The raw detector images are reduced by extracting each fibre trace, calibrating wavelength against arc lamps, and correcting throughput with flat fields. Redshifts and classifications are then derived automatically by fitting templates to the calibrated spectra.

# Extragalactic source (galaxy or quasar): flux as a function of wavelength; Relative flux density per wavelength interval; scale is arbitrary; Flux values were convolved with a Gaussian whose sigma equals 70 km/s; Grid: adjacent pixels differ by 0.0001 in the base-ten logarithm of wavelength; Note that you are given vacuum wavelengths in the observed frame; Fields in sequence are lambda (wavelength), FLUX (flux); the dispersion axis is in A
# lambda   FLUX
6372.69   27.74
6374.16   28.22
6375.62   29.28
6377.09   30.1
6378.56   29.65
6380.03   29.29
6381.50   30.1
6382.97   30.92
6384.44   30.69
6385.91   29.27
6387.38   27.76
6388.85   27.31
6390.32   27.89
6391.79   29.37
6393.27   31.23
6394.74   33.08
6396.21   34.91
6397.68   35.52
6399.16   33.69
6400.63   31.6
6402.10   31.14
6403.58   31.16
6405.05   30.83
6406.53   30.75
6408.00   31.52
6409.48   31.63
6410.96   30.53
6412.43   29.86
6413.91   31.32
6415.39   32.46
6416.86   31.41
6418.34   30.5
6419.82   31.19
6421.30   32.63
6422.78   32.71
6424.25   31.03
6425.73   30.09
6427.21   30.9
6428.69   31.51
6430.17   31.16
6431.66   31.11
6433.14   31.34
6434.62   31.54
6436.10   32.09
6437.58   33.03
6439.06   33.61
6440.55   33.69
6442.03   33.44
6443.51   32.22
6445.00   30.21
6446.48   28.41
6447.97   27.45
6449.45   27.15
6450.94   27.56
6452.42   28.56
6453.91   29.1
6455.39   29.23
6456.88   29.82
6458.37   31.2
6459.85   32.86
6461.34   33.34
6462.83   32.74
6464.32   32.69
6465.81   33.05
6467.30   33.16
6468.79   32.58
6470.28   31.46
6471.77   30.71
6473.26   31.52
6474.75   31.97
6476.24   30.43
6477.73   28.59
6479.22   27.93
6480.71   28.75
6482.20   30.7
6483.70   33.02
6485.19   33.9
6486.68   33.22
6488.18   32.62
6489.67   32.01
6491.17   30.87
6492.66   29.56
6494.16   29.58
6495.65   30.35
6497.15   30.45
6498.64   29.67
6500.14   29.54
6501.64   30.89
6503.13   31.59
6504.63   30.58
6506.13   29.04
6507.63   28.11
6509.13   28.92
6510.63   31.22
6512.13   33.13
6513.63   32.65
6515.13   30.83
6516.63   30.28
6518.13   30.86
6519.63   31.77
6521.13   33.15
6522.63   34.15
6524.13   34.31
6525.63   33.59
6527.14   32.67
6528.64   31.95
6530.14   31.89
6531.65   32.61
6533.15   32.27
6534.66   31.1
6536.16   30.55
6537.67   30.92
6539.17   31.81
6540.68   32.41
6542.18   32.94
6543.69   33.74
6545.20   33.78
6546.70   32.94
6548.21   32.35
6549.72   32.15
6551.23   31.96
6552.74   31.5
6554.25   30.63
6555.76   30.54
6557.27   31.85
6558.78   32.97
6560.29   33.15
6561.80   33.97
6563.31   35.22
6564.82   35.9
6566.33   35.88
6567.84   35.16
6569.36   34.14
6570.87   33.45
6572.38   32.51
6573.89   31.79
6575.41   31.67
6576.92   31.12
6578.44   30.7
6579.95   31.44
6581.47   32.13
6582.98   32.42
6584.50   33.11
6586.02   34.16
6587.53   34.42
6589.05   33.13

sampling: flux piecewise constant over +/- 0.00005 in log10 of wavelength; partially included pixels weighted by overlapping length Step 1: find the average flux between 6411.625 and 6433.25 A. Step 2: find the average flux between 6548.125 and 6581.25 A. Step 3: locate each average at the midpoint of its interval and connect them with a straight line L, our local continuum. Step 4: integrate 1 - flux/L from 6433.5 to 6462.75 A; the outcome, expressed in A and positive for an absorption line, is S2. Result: 0.7 A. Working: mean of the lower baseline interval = 31.3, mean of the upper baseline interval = 32.7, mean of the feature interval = 30.8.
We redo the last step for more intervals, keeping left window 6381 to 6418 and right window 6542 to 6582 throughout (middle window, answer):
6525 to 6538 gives 0.20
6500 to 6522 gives 0.92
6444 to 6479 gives 1.26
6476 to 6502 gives 1.08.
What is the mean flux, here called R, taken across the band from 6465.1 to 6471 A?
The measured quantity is 32.6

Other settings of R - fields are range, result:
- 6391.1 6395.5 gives 31.2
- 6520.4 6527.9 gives 33.6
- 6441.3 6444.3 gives 32.8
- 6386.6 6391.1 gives 27.7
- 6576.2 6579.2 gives 30.9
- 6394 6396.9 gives 34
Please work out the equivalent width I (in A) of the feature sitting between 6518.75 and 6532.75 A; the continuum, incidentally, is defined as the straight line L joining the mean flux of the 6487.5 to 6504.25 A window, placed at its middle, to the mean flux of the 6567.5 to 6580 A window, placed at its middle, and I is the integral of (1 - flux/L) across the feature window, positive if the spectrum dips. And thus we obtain -0.7 A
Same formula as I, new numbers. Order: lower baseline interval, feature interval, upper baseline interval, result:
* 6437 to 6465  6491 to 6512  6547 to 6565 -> 1.0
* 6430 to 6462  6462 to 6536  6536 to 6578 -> 0.8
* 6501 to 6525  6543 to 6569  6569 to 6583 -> -1.1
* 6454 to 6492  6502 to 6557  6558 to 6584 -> 1.1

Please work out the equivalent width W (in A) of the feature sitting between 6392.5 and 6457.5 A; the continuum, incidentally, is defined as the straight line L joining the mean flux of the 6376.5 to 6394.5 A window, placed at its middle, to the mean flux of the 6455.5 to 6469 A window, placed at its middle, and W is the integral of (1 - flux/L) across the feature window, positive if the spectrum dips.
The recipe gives -0.7 A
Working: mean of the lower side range 29.6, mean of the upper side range 32.2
